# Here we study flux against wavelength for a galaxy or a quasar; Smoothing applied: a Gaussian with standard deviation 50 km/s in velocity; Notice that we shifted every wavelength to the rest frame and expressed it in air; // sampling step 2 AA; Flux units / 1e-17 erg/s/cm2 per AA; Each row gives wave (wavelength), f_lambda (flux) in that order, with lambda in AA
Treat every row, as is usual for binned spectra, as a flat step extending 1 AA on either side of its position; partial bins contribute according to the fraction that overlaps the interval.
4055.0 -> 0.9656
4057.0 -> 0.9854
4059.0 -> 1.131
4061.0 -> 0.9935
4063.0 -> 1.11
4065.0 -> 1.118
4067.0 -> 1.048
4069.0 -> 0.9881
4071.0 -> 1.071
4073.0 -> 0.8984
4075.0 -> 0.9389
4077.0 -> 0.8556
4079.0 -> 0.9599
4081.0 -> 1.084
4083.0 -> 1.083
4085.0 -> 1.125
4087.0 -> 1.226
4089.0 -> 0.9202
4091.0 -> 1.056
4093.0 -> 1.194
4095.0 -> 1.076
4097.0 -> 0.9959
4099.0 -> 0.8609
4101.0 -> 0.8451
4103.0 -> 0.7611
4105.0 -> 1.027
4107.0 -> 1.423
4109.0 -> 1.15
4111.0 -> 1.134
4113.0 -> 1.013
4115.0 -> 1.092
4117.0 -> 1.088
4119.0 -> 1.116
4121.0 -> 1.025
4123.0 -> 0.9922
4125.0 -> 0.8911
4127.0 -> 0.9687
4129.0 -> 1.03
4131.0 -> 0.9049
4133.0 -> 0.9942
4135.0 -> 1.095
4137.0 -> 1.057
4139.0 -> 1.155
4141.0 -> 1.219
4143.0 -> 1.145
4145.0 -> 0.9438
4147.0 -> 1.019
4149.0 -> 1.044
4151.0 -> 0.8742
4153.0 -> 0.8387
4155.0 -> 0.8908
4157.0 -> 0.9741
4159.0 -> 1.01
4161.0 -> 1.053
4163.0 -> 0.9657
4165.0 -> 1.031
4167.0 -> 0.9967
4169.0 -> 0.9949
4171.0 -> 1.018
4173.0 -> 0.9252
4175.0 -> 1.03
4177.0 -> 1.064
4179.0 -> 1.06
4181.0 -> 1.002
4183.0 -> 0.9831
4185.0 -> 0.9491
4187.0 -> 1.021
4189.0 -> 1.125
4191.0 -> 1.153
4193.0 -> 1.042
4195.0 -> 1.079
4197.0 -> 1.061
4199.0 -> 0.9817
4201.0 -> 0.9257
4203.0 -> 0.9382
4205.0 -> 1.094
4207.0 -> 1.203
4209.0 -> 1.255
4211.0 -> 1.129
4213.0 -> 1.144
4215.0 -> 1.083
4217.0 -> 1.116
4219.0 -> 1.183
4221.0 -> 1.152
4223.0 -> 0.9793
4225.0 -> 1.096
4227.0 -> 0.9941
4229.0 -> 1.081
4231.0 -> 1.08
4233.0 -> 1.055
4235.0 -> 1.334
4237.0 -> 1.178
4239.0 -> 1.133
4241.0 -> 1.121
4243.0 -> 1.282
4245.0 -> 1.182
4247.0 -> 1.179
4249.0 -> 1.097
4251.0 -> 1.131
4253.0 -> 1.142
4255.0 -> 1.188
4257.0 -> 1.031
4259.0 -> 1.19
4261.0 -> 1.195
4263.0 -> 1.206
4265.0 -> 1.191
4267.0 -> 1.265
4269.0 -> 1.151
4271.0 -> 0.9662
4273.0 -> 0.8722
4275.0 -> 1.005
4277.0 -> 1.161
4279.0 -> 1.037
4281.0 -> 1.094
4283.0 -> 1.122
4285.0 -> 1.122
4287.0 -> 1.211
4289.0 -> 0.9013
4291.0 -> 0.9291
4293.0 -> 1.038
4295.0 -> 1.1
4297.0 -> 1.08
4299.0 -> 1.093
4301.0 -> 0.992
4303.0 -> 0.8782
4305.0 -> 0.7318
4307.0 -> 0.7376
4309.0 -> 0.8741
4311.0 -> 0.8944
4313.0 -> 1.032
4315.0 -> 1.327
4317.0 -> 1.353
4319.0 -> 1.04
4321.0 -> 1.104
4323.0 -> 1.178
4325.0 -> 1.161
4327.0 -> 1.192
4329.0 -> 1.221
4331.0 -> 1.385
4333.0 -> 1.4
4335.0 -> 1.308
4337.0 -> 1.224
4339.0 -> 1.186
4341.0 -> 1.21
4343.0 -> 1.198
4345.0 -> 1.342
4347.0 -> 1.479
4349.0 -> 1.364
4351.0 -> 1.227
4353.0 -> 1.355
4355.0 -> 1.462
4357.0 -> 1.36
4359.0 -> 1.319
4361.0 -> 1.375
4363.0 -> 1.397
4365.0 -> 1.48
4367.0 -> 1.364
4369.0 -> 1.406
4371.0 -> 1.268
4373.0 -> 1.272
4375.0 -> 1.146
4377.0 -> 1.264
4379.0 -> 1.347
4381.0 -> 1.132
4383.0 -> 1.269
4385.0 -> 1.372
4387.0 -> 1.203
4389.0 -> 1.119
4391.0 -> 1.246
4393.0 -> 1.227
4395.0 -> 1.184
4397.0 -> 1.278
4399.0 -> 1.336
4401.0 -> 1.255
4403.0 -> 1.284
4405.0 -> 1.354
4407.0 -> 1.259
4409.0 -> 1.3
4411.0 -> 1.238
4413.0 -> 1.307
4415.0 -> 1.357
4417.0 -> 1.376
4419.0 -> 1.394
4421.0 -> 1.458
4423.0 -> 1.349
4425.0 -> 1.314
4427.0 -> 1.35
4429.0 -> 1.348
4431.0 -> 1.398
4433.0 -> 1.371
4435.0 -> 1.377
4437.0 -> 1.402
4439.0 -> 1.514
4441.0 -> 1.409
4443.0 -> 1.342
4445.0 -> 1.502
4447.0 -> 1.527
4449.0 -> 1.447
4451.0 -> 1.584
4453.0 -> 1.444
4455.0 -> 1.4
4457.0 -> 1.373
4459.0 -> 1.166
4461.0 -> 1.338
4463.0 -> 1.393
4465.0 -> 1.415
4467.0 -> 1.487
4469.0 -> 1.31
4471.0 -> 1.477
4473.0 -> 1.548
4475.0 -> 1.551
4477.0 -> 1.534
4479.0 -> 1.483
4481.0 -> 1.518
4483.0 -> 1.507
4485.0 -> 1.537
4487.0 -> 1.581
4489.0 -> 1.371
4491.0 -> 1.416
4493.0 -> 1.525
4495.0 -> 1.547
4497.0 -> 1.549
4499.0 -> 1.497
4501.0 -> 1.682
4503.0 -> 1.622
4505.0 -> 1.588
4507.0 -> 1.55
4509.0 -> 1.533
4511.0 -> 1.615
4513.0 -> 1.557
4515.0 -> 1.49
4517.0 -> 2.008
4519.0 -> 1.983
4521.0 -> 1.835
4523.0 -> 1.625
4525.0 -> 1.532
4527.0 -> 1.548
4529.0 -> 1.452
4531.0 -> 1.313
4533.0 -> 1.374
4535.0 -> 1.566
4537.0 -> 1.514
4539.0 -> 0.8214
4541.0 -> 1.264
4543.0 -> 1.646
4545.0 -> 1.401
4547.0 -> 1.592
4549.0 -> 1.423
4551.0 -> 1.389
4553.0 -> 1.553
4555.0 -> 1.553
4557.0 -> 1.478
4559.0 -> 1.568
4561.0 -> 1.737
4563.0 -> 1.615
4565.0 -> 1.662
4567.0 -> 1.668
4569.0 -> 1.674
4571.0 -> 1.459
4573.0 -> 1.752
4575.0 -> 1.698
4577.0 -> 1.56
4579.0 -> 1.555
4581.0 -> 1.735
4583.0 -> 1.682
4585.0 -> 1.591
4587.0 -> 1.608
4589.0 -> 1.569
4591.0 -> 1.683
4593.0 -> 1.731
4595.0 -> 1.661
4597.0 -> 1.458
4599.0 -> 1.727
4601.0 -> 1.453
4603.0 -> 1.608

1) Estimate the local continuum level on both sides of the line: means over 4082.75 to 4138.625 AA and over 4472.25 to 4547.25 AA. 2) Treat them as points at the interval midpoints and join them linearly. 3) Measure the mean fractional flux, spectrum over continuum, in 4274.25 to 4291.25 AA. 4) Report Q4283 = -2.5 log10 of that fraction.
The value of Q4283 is 0.17 mag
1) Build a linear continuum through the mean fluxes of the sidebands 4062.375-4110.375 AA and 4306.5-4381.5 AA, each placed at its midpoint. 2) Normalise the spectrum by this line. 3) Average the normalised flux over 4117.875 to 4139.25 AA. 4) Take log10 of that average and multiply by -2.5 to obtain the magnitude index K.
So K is 0.06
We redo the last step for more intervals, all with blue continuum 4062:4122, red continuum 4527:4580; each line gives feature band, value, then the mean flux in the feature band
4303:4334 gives 0.16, 1.1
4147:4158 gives 0.18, 0.933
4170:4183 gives 0.12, 1.01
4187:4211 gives 0.07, 1.08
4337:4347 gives 0.03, 1.26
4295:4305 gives 0.25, 0.992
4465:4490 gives -0.04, 1.49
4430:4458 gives -0.03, 1.44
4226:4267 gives 0.04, 1.15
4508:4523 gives -0.16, 1.71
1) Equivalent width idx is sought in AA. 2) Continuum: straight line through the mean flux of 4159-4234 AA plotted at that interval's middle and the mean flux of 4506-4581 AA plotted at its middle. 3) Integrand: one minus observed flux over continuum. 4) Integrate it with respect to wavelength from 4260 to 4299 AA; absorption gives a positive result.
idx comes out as 2.9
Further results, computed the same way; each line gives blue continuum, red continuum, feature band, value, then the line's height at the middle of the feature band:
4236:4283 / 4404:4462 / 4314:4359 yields -1.3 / 1.24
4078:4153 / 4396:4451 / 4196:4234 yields 2.1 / 1.15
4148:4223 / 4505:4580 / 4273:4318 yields 6.3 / 1.2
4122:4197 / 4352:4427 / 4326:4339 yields -0.5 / 1.24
